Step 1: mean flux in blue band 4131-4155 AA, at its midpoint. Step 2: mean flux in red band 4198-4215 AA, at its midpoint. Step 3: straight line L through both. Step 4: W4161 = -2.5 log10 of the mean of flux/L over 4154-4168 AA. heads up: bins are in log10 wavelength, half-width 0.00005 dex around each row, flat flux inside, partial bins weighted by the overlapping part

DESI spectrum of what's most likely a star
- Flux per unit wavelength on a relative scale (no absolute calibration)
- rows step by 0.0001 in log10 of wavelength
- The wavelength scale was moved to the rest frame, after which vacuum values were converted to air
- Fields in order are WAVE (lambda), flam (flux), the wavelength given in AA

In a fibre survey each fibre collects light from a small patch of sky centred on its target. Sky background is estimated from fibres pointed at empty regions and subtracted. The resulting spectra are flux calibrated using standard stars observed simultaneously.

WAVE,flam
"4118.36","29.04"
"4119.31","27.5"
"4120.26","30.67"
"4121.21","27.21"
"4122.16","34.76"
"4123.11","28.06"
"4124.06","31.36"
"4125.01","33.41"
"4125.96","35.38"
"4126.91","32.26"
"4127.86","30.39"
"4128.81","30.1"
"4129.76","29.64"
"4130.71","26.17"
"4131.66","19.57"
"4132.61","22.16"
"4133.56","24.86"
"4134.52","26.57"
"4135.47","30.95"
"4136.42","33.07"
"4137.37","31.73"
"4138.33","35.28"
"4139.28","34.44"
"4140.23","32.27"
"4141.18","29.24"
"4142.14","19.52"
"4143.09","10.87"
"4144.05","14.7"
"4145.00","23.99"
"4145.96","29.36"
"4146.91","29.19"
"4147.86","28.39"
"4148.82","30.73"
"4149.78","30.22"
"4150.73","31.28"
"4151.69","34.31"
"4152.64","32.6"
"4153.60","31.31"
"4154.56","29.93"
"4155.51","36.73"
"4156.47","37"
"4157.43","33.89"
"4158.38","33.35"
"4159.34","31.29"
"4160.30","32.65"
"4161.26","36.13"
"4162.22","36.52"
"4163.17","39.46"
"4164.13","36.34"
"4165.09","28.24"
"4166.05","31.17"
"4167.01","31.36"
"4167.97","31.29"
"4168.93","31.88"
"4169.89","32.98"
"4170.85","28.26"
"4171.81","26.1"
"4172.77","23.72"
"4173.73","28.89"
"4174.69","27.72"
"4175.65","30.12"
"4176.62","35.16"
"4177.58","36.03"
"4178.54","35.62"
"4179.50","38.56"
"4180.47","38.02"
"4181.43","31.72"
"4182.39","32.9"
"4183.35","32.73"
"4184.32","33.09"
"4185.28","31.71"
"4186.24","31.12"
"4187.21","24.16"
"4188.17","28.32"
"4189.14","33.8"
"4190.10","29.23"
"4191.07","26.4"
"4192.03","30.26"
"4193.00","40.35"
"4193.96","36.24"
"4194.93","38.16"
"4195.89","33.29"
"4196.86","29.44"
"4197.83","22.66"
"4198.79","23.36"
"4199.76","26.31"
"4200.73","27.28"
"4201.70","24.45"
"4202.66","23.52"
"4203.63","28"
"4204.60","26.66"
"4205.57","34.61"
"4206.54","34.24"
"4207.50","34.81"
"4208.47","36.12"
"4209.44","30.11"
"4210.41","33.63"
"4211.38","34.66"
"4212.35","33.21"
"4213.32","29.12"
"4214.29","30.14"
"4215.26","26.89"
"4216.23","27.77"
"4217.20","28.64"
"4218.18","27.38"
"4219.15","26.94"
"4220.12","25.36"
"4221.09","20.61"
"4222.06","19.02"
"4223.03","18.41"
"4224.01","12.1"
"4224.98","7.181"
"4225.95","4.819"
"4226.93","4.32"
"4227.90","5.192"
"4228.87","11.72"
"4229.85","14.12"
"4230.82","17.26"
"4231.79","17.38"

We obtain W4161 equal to -0.187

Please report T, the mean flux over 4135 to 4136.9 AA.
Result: 32.1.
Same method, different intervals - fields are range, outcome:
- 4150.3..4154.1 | 32.3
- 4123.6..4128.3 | 32.6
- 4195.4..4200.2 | 27.1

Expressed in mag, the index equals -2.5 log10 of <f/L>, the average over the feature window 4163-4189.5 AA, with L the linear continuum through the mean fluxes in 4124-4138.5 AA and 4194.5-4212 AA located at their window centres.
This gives -0.07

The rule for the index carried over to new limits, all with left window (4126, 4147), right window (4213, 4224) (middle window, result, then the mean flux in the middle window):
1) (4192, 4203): -0.17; 29.7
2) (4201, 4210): -0.20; 30.3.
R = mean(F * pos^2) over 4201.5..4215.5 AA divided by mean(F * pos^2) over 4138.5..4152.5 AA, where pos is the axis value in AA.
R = 1.16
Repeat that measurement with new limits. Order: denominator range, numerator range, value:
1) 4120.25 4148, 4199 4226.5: 0.96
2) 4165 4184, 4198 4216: 0.95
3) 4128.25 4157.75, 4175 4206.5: 1.11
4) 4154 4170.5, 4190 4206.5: 0.90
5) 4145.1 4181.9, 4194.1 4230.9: 0.78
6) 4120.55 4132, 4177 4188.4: 1.13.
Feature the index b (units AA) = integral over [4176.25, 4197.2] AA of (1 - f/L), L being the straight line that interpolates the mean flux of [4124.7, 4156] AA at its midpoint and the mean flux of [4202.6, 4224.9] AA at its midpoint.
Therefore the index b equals -3.72 AA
